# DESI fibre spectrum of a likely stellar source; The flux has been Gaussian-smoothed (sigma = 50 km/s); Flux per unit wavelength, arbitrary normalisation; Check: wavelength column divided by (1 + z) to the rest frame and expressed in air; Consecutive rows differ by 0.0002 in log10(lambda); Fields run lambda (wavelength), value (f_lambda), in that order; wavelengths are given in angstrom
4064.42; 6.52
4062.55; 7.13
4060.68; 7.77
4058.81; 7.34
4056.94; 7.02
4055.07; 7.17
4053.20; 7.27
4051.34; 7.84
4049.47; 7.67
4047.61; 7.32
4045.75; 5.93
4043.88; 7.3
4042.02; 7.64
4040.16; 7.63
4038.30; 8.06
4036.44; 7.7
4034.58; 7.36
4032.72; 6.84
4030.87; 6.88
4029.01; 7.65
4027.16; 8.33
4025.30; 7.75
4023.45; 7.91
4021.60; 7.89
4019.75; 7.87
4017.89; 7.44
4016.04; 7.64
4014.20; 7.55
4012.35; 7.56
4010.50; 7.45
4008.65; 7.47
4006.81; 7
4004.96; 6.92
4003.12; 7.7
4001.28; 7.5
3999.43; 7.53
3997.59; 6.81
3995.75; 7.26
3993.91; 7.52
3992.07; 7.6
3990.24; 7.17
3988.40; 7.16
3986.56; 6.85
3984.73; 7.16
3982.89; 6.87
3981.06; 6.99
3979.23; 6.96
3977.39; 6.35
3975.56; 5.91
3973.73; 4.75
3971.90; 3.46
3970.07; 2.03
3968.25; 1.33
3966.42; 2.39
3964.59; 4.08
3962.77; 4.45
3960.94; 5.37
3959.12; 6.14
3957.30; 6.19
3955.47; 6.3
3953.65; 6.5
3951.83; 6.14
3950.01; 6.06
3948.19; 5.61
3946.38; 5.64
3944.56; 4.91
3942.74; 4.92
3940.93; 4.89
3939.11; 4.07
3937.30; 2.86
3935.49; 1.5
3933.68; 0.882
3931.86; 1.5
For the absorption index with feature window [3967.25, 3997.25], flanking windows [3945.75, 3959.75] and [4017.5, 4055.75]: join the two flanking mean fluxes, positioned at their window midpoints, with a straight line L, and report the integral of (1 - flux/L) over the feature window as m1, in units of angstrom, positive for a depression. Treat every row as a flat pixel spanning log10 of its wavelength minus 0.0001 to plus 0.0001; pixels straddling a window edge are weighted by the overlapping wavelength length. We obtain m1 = 2.9 angstrom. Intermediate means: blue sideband 6.08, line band 5.97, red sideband 7.5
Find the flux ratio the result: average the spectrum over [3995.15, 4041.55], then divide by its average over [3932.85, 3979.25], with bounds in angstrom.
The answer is 1.65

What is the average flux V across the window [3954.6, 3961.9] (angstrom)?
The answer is 5.98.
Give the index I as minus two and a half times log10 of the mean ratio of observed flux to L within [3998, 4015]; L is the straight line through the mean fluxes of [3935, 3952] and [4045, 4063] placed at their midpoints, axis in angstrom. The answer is -0.199 mag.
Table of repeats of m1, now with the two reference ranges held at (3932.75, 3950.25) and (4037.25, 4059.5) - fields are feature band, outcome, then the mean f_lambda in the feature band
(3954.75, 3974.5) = 2.16 angstrom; 4.2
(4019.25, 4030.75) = -2.09 angstrom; 7.83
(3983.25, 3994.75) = -3.54 angstrom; 7.22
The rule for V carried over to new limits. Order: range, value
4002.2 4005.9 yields 7.31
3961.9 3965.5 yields 4.27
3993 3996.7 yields 7.39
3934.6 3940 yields 2.81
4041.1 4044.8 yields 7.47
